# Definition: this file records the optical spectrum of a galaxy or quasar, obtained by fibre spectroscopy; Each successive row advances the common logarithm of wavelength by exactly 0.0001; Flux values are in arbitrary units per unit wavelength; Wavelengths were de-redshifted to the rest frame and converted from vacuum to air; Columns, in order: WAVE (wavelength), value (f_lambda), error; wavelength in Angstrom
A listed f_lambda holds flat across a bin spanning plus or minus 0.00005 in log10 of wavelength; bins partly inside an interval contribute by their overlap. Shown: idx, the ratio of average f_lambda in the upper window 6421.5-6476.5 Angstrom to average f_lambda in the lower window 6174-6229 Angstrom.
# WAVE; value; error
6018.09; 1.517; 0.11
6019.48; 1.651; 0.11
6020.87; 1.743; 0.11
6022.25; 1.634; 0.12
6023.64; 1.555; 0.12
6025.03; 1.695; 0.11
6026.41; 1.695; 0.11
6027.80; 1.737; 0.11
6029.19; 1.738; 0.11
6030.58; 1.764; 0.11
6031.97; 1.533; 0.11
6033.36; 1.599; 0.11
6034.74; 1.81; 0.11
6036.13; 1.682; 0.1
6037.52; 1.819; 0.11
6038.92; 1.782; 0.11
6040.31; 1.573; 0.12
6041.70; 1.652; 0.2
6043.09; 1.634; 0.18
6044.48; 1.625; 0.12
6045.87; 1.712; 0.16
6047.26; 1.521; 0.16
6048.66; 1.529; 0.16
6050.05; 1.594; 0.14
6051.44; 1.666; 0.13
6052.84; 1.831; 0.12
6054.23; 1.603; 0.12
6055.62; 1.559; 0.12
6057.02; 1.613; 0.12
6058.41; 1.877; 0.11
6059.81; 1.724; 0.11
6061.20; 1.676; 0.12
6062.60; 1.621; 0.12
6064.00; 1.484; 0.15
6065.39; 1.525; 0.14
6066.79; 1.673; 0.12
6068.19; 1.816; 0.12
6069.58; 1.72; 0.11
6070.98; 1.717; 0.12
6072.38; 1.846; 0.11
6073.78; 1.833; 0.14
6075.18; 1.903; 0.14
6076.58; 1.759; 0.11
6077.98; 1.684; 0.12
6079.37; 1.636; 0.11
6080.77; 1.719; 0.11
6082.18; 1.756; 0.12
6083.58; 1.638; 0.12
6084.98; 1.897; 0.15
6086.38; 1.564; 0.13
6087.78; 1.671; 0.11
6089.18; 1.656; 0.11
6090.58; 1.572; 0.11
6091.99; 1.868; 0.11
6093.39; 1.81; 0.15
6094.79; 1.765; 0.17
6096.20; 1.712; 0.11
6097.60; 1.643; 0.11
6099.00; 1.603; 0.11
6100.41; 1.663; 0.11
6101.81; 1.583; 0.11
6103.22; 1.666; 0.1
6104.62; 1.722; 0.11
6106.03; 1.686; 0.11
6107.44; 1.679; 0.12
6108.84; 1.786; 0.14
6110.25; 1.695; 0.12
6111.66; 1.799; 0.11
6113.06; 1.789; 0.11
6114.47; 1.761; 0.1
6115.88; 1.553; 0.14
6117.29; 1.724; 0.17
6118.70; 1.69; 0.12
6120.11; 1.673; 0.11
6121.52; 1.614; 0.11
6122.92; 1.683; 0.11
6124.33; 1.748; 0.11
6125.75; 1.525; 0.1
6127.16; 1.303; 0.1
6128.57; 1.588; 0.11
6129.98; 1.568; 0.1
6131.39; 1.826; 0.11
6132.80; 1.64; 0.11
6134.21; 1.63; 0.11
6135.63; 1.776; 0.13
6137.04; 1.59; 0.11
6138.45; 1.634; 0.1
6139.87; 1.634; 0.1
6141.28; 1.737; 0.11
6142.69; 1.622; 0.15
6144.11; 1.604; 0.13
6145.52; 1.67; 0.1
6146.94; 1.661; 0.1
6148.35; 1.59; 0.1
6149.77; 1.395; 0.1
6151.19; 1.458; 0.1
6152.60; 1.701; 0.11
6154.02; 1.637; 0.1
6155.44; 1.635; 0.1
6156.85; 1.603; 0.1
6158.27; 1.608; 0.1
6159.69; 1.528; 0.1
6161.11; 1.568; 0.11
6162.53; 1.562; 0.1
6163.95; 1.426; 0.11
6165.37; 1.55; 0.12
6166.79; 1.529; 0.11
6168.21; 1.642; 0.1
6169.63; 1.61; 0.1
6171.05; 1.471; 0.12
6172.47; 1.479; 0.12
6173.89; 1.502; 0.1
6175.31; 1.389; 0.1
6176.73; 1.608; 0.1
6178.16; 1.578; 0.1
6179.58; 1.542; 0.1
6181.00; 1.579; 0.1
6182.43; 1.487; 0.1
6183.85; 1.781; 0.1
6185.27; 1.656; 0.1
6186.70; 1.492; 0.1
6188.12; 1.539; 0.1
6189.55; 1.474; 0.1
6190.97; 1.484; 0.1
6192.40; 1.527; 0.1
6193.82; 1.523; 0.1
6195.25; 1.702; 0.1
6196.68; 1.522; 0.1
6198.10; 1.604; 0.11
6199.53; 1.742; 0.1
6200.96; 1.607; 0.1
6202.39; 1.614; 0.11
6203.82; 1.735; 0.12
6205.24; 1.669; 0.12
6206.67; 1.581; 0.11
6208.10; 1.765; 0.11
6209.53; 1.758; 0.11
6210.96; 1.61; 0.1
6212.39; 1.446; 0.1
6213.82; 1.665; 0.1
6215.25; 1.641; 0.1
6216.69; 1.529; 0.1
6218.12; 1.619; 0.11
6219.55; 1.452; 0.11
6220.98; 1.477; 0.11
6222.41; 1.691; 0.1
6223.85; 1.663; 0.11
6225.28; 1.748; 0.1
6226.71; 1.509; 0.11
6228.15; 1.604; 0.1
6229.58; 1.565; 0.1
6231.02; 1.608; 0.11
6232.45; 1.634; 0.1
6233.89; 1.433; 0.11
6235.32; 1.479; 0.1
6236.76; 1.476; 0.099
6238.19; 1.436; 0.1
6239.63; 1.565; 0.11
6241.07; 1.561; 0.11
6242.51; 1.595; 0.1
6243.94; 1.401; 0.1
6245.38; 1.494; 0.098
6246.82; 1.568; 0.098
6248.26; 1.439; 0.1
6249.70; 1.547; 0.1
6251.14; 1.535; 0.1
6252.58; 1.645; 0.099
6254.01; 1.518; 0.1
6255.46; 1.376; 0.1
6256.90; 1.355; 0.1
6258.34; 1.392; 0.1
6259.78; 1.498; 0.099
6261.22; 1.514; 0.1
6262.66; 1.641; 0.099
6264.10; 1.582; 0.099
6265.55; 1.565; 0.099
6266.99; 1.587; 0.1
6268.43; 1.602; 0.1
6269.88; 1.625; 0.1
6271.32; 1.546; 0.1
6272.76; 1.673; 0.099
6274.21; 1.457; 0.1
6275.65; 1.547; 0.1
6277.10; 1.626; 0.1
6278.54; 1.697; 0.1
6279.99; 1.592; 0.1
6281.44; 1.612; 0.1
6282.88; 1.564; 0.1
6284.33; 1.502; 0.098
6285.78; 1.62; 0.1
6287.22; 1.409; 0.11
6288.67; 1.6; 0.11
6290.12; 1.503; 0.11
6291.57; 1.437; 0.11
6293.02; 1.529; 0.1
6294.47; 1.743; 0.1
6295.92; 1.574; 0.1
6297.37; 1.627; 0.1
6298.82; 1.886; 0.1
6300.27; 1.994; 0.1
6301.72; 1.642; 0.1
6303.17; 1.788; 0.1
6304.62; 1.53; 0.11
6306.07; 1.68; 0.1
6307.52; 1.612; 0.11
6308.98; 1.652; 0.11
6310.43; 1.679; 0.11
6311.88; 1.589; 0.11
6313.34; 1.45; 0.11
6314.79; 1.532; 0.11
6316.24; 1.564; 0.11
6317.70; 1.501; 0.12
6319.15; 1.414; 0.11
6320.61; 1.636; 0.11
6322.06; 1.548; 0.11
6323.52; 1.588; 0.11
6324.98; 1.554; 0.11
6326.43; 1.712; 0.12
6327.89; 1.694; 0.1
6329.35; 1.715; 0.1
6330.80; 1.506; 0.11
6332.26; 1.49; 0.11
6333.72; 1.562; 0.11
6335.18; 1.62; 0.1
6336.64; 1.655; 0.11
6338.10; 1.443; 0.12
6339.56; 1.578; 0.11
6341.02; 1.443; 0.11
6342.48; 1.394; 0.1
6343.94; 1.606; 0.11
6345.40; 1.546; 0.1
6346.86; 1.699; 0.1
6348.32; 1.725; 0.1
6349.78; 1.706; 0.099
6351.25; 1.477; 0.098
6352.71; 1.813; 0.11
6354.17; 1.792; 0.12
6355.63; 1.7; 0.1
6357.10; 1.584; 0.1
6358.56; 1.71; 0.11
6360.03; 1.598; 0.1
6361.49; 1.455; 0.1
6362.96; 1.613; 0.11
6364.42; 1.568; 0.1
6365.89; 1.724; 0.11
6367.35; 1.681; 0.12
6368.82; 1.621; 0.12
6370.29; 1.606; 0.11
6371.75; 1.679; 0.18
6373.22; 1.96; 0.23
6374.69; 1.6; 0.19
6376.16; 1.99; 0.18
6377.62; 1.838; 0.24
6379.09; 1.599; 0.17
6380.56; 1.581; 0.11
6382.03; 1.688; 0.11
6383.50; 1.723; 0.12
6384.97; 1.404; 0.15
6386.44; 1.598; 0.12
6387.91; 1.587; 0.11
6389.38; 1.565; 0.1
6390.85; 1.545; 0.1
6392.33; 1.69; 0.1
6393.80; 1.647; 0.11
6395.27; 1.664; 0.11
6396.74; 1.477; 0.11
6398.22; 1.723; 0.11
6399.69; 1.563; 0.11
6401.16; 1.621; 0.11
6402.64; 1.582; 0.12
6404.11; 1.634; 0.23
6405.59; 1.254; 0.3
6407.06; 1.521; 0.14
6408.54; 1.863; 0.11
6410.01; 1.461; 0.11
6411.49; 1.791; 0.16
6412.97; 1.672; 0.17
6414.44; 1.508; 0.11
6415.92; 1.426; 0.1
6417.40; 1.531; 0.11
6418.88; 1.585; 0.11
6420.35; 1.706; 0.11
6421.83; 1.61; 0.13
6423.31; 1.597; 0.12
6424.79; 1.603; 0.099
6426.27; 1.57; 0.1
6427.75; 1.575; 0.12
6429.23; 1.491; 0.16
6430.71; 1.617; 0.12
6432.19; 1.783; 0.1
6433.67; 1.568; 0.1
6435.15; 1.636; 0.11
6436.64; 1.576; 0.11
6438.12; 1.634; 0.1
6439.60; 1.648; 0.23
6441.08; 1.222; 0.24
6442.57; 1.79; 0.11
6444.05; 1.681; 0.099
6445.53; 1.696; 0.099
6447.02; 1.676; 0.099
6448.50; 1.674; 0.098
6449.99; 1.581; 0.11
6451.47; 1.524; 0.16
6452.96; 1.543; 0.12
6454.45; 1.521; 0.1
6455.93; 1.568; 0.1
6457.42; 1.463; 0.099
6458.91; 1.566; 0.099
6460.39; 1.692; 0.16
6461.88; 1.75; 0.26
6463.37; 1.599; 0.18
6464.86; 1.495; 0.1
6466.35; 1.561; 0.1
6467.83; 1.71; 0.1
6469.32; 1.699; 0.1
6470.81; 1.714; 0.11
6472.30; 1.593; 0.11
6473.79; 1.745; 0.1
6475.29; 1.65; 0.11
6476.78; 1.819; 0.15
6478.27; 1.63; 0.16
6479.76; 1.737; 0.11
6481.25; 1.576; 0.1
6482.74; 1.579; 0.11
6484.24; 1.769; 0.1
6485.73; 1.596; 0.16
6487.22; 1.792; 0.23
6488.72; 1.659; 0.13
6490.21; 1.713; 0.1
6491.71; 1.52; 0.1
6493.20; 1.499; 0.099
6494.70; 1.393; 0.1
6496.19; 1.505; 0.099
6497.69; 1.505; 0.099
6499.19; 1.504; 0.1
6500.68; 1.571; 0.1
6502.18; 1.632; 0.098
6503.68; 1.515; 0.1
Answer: 1.01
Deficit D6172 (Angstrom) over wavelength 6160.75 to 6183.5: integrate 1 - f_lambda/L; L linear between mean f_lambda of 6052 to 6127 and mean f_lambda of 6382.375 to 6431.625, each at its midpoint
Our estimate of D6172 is 1.8 Angstrom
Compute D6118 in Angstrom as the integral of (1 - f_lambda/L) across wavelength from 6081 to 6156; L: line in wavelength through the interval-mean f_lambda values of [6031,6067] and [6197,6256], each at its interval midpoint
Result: -1.9 Angstrom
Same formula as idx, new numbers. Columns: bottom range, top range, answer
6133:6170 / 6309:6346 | 0.98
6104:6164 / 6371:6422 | 0.99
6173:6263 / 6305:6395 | 1.04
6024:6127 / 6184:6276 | 0.93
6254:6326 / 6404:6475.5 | 1.01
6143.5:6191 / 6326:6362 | 1.03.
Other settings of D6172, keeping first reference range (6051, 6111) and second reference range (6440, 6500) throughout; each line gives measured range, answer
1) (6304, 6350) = 1.8 Angstrom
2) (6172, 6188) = 1.2 Angstrom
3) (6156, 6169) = 1.0 Angstrom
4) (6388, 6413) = 0.4 Angstrom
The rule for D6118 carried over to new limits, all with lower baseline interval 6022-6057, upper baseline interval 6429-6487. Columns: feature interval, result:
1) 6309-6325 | 0.82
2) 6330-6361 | 0.67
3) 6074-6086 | -0.65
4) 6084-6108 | -0.50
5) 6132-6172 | 1.34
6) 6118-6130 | 0.39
